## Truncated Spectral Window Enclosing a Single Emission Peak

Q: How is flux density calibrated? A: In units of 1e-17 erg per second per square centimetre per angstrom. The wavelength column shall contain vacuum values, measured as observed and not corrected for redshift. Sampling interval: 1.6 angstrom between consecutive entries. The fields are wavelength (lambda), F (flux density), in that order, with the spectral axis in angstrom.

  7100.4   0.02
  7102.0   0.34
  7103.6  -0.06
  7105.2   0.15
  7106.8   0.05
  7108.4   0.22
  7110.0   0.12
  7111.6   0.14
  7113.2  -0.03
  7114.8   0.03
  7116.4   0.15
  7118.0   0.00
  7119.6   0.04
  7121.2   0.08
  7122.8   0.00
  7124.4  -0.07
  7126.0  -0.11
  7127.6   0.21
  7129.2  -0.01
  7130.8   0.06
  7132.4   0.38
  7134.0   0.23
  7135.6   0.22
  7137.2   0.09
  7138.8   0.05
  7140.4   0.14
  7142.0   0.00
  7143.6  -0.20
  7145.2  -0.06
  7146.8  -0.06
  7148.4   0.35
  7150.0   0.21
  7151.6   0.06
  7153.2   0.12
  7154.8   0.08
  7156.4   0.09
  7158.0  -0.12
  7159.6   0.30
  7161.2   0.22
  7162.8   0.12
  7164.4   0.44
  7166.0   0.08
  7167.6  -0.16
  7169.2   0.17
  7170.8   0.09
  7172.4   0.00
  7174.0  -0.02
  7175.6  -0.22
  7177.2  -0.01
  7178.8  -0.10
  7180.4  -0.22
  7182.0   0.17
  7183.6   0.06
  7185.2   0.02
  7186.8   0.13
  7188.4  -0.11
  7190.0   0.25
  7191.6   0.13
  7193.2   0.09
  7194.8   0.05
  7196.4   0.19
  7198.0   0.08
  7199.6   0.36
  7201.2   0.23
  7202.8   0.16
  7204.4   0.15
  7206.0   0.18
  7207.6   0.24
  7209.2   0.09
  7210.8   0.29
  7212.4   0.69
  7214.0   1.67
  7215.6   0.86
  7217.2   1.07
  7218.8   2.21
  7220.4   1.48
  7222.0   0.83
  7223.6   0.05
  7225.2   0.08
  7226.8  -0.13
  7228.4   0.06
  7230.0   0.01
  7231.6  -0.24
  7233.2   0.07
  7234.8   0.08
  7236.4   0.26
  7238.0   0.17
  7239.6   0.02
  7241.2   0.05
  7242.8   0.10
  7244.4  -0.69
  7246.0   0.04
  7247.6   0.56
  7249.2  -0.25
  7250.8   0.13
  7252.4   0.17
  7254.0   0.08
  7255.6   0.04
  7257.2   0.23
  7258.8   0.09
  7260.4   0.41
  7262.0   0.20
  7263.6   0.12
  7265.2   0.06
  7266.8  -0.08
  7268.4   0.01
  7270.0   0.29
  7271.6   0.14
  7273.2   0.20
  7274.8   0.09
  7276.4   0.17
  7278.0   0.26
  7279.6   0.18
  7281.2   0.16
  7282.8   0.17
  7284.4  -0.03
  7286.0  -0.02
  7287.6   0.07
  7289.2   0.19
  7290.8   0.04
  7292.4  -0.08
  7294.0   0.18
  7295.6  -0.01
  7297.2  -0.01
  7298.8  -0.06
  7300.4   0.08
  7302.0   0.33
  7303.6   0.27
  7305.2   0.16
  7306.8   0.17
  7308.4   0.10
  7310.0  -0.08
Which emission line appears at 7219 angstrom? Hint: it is [O II]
